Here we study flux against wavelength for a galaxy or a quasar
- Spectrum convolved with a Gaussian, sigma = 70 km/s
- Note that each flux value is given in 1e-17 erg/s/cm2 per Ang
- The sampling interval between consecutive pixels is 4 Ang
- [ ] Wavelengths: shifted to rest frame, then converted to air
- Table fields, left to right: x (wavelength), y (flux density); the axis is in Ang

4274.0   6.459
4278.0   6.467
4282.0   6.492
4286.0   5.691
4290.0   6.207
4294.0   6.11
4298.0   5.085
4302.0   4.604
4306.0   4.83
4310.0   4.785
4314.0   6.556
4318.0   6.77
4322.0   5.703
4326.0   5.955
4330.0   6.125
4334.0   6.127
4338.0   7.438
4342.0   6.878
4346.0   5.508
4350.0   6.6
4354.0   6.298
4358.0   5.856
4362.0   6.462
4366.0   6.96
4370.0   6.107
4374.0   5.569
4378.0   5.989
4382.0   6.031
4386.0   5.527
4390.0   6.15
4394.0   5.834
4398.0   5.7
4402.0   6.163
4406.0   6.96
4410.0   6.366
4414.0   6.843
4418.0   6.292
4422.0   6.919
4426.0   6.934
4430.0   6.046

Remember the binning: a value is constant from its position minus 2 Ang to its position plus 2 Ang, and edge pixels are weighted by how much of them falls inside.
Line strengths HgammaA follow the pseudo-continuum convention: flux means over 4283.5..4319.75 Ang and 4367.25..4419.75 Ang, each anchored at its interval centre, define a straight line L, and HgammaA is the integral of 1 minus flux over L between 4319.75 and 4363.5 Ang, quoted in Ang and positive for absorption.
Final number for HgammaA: -3.2 Ang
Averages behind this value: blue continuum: 5.63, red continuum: 6.13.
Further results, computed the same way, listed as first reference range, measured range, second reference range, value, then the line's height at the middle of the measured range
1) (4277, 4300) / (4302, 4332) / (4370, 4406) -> 1.2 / 5.98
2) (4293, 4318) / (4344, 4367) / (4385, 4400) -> -2.5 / 5.65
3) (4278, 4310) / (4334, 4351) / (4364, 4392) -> -2.0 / 5.85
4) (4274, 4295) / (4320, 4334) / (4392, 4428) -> 0.8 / 6.3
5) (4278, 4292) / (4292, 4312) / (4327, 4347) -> 3.8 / 6.26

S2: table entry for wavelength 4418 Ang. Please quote 6.292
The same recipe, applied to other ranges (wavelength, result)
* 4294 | 6.11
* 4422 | 6.919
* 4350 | 6.6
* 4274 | 6.459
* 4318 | 6.77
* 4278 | 6.467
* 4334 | 6.127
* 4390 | 6.15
